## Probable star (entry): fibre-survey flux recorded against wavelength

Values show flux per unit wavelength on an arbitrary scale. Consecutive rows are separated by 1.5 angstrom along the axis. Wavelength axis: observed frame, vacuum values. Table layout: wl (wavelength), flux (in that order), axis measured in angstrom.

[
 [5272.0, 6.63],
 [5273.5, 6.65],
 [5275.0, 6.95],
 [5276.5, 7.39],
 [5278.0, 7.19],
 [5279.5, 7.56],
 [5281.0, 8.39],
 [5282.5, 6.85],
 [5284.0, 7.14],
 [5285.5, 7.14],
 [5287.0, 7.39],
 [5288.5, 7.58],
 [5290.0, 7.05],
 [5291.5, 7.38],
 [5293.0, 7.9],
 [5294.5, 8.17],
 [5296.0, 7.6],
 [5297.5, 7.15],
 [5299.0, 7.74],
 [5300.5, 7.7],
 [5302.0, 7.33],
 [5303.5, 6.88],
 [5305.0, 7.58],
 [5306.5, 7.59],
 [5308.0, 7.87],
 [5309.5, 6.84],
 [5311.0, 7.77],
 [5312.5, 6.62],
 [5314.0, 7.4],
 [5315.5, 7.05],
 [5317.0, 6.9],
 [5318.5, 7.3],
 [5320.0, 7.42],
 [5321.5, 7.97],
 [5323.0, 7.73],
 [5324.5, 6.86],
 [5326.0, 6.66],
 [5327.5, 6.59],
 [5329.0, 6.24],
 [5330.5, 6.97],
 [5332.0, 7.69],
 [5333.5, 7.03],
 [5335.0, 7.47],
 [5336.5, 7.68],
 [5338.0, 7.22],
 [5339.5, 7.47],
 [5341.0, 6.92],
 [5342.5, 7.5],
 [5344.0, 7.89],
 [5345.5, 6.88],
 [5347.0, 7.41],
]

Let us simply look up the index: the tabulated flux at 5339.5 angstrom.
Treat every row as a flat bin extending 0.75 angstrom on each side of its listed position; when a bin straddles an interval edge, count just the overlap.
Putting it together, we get 7.47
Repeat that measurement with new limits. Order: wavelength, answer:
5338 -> 7.22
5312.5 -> 6.62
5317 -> 6.9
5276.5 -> 7.39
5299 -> 7.74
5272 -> 6.63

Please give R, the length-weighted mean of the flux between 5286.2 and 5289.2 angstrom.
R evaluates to 7.48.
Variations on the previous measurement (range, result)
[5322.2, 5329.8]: 6.82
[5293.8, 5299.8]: 7.66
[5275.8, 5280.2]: 7.38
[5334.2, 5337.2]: 7.56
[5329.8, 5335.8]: 7.3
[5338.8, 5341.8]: 7.2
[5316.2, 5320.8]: 7.21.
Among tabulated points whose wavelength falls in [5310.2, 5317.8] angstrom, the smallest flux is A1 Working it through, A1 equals 6.62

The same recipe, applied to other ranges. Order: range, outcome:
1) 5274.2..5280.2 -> 6.95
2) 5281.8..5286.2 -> 6.85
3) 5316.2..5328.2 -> 6.59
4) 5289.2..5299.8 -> 7.05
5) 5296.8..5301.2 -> 7.15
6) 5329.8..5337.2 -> 6.97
